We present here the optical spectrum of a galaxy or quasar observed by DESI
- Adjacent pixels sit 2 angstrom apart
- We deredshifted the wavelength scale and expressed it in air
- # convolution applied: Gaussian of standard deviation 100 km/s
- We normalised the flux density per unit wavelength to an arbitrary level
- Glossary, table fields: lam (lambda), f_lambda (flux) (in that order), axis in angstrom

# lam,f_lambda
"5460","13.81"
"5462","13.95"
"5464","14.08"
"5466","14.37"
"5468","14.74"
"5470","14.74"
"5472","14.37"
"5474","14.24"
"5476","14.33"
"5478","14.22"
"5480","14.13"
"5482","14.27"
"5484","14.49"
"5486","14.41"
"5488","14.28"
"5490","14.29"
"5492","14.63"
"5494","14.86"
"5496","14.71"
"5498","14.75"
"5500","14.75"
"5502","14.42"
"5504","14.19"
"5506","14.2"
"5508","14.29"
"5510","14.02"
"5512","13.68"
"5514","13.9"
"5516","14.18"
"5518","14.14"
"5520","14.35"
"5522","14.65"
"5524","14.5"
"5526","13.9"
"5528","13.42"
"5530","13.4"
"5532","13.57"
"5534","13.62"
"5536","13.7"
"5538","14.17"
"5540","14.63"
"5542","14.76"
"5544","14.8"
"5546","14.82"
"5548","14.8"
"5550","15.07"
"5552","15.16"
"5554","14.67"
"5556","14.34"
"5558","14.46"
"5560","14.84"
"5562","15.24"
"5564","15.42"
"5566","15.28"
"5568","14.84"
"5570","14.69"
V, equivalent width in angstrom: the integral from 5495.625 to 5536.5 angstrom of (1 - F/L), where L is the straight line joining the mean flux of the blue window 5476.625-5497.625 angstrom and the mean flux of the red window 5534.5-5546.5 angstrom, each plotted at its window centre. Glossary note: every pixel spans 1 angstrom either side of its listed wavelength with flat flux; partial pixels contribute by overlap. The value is 0.9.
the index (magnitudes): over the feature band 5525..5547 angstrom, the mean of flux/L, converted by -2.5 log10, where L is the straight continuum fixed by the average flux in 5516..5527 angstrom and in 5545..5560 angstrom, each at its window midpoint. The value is 0.03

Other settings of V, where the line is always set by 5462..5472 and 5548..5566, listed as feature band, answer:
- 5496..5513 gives 0.4 angstrom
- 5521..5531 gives 0.5 angstrom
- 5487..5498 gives 0.0 angstrom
